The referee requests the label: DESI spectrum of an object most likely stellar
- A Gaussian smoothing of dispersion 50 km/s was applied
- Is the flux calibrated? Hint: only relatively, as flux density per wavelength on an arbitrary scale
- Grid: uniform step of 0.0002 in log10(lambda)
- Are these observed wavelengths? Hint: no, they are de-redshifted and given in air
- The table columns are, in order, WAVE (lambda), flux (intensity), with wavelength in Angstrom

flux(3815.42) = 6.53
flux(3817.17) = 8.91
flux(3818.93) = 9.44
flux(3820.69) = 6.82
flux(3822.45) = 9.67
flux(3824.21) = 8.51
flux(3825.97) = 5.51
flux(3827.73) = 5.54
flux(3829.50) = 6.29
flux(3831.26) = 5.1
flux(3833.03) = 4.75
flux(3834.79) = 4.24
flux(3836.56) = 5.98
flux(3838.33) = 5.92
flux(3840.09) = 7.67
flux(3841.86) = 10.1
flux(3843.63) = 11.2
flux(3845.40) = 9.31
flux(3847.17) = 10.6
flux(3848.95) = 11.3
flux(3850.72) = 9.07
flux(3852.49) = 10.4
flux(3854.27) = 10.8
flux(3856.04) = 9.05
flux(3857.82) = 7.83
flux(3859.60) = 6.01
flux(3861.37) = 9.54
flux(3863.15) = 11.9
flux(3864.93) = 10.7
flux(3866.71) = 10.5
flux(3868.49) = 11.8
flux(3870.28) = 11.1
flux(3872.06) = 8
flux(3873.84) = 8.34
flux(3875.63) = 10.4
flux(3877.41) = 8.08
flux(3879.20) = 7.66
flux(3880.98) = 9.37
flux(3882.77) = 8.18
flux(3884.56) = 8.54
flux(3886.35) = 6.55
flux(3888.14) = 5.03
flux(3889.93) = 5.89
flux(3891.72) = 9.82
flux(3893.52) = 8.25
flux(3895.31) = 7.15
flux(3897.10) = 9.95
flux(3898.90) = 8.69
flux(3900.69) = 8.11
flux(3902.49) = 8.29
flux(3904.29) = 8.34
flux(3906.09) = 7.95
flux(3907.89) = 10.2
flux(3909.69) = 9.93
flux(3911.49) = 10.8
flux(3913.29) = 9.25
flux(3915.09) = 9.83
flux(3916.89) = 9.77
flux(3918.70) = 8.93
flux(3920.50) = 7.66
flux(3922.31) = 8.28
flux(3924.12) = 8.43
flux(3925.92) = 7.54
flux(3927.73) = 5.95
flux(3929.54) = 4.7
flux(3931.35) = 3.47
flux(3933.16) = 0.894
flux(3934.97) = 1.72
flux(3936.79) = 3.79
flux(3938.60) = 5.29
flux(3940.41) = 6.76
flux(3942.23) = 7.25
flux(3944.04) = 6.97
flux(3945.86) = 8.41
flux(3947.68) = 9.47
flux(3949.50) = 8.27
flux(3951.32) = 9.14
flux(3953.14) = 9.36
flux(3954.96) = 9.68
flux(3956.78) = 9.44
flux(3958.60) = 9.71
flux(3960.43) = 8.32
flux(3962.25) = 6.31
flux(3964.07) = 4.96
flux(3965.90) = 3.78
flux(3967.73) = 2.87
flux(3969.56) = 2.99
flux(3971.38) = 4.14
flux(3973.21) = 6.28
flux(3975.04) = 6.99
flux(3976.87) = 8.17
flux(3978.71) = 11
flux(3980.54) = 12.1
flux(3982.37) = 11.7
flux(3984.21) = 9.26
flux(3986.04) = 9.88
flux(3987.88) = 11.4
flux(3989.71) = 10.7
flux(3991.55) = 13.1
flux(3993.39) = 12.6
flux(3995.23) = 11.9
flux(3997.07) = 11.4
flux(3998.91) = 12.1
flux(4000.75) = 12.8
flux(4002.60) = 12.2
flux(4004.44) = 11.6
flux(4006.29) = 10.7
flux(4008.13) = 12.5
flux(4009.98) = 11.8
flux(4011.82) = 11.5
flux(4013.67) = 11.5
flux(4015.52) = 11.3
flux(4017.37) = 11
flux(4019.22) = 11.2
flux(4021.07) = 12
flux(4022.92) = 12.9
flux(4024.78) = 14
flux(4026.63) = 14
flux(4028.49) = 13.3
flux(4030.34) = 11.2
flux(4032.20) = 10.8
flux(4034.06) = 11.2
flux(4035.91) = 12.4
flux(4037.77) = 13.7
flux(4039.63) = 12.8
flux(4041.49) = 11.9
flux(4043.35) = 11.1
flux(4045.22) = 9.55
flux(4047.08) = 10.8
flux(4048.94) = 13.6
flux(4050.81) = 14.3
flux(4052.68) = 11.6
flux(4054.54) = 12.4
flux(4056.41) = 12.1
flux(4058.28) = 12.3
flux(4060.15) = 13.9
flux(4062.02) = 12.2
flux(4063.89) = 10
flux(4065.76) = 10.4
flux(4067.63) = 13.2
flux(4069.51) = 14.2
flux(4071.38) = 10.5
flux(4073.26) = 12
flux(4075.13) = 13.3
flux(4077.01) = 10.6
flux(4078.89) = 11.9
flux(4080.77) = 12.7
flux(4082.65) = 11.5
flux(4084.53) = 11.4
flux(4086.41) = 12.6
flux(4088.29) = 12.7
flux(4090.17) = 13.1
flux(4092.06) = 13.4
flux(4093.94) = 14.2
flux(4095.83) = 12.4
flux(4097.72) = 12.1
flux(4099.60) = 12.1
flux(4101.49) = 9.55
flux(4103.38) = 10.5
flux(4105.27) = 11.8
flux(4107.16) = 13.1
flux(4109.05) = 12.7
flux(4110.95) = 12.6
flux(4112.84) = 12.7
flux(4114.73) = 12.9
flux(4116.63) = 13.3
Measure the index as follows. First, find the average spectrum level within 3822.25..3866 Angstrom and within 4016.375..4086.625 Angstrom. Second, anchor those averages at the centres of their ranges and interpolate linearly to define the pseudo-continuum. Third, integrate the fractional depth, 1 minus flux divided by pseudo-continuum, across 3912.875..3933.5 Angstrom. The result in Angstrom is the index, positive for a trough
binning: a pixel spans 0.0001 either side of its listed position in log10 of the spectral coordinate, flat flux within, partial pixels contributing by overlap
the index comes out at 5.4 Angstrom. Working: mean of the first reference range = 8.27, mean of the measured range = 7.17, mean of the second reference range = 12.1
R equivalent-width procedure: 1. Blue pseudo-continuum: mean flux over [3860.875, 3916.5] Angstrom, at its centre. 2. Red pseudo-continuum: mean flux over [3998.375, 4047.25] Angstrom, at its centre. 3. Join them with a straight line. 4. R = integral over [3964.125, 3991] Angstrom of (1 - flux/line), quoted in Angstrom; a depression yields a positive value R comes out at 7.5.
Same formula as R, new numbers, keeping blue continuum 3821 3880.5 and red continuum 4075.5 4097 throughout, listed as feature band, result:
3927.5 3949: 9.9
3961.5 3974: 7.2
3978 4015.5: -2.1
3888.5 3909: 2.2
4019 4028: -1.2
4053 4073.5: -0.1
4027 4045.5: -0.5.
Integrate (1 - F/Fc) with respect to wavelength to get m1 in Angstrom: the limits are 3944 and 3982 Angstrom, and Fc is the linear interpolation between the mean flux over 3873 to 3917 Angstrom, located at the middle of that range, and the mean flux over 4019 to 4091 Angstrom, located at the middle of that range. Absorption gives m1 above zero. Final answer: 9.3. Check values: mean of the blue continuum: 8.56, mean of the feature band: 7.61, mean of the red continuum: 12.2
